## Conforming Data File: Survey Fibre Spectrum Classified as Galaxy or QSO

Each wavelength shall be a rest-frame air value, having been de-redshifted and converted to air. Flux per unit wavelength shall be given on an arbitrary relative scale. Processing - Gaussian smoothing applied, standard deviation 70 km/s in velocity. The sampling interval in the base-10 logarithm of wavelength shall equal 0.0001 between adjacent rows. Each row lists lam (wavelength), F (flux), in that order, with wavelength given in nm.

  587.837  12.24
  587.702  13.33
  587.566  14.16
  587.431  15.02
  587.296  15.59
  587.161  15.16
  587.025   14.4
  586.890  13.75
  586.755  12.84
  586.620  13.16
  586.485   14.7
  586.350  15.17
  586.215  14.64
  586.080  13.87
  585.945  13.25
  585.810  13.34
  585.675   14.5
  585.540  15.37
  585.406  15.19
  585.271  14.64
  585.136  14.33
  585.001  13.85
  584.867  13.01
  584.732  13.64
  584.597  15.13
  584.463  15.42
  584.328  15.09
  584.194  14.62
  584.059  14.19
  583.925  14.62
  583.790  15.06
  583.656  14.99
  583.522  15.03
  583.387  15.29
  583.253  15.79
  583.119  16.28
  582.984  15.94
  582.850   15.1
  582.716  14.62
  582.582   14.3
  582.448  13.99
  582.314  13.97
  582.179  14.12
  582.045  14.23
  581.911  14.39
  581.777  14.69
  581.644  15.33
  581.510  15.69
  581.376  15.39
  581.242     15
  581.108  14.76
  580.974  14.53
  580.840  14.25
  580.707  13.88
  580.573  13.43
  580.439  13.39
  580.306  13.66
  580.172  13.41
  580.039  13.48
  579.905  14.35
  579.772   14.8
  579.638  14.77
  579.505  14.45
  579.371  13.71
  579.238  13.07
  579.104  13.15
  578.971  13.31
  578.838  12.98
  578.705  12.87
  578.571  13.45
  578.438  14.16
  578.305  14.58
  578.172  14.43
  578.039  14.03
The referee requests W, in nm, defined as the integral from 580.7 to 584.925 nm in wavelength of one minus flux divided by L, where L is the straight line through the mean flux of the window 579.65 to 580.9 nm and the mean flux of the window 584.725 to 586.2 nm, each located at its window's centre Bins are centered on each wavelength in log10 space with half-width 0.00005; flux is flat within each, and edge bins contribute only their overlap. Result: -0.23 nm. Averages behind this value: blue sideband 13.9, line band 14.8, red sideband 14.1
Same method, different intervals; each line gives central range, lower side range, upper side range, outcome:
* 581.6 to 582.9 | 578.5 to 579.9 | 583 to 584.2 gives 0.02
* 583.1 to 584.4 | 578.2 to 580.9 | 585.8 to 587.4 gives -0.10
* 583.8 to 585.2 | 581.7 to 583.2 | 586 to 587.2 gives 0.00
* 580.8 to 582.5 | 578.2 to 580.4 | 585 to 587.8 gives -0.09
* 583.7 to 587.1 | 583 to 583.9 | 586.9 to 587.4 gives 0.18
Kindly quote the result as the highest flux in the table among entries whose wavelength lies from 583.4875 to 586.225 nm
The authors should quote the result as 15.42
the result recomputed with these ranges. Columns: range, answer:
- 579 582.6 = 15.69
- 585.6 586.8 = 15.17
